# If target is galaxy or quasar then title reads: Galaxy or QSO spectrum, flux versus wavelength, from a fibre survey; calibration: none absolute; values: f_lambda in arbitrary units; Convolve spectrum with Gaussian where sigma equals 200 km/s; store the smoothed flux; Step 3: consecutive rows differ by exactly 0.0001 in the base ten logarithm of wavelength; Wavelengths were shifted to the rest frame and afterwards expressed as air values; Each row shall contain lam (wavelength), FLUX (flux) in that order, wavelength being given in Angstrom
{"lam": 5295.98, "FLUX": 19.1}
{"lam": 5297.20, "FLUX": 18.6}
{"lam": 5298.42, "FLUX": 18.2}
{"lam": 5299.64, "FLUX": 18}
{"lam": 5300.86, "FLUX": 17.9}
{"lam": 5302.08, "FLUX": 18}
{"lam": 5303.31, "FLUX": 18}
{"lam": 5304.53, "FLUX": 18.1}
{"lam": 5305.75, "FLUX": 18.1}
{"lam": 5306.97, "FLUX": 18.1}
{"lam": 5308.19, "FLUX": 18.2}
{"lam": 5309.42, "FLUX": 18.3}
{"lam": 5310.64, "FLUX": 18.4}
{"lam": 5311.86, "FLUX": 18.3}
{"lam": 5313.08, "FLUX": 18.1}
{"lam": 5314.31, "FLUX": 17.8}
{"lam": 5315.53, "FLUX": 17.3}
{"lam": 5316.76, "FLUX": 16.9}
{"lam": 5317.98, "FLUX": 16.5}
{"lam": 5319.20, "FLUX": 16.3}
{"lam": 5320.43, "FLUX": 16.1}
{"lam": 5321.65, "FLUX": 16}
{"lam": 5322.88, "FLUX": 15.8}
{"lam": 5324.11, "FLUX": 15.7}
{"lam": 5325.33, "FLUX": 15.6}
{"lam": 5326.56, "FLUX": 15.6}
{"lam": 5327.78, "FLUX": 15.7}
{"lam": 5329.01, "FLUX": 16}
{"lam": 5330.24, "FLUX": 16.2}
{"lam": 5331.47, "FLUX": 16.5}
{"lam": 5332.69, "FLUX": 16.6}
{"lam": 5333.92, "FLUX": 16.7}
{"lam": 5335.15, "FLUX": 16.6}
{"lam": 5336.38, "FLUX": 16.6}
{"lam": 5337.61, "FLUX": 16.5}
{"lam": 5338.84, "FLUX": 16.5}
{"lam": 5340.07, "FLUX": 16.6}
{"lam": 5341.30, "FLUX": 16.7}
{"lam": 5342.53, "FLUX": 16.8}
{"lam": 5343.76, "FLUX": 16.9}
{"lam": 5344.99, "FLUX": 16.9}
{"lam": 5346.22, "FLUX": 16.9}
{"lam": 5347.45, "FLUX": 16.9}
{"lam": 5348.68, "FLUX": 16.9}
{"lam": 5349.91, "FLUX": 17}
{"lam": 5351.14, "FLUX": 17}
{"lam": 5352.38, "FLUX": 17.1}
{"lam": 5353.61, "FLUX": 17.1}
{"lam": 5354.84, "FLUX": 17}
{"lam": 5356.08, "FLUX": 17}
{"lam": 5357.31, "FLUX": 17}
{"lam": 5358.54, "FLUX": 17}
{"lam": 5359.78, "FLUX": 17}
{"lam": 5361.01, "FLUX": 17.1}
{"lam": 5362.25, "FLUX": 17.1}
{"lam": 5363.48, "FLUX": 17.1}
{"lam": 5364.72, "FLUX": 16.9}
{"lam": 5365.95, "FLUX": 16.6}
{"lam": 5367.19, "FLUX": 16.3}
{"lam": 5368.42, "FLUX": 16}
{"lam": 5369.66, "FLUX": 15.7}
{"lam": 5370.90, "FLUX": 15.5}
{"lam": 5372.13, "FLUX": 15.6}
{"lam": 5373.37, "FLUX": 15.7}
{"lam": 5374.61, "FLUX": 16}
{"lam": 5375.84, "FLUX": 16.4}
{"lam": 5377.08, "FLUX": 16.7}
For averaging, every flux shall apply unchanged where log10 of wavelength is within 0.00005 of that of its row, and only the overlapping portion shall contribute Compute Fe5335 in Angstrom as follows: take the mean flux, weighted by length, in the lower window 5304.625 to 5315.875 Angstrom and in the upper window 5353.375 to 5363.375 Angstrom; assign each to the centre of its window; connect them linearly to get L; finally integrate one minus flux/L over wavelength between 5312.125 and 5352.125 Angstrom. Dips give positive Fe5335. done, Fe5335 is 2.3 Angstrom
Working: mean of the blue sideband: 18.1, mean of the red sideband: 17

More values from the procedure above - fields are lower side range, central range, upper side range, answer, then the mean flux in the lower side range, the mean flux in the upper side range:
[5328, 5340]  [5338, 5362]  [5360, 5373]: -0.7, 16.4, 16.4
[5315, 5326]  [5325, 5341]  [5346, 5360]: 0.2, 16.2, 17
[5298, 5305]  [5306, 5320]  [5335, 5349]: 0.0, 18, 16.7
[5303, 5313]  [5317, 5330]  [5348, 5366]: 1.4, 18.2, 17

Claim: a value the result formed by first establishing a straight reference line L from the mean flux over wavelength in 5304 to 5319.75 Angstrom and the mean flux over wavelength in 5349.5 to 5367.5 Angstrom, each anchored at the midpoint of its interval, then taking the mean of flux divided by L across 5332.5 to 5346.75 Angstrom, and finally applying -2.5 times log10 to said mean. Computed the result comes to 0.04 mag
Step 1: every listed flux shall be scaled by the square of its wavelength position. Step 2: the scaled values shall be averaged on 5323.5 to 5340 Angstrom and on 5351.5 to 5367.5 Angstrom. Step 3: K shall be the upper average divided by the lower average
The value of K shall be 1.06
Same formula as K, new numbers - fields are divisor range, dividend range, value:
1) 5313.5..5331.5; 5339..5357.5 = 1.05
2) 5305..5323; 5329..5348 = 0.97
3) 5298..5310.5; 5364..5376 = 0.91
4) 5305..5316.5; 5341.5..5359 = 0.96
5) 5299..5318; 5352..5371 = 0.95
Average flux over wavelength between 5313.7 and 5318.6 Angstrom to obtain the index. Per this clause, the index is 17.1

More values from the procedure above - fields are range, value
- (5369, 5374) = 15.6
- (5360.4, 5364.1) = 17.1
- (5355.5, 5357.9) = 17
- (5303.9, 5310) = 18.2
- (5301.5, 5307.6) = 18.1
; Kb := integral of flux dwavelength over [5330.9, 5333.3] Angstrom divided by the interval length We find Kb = 16.6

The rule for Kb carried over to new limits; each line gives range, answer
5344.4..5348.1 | 16.9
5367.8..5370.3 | 15.8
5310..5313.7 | 18.3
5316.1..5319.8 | 16.6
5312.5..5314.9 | 17.9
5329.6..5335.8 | 16.5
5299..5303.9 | 17.9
